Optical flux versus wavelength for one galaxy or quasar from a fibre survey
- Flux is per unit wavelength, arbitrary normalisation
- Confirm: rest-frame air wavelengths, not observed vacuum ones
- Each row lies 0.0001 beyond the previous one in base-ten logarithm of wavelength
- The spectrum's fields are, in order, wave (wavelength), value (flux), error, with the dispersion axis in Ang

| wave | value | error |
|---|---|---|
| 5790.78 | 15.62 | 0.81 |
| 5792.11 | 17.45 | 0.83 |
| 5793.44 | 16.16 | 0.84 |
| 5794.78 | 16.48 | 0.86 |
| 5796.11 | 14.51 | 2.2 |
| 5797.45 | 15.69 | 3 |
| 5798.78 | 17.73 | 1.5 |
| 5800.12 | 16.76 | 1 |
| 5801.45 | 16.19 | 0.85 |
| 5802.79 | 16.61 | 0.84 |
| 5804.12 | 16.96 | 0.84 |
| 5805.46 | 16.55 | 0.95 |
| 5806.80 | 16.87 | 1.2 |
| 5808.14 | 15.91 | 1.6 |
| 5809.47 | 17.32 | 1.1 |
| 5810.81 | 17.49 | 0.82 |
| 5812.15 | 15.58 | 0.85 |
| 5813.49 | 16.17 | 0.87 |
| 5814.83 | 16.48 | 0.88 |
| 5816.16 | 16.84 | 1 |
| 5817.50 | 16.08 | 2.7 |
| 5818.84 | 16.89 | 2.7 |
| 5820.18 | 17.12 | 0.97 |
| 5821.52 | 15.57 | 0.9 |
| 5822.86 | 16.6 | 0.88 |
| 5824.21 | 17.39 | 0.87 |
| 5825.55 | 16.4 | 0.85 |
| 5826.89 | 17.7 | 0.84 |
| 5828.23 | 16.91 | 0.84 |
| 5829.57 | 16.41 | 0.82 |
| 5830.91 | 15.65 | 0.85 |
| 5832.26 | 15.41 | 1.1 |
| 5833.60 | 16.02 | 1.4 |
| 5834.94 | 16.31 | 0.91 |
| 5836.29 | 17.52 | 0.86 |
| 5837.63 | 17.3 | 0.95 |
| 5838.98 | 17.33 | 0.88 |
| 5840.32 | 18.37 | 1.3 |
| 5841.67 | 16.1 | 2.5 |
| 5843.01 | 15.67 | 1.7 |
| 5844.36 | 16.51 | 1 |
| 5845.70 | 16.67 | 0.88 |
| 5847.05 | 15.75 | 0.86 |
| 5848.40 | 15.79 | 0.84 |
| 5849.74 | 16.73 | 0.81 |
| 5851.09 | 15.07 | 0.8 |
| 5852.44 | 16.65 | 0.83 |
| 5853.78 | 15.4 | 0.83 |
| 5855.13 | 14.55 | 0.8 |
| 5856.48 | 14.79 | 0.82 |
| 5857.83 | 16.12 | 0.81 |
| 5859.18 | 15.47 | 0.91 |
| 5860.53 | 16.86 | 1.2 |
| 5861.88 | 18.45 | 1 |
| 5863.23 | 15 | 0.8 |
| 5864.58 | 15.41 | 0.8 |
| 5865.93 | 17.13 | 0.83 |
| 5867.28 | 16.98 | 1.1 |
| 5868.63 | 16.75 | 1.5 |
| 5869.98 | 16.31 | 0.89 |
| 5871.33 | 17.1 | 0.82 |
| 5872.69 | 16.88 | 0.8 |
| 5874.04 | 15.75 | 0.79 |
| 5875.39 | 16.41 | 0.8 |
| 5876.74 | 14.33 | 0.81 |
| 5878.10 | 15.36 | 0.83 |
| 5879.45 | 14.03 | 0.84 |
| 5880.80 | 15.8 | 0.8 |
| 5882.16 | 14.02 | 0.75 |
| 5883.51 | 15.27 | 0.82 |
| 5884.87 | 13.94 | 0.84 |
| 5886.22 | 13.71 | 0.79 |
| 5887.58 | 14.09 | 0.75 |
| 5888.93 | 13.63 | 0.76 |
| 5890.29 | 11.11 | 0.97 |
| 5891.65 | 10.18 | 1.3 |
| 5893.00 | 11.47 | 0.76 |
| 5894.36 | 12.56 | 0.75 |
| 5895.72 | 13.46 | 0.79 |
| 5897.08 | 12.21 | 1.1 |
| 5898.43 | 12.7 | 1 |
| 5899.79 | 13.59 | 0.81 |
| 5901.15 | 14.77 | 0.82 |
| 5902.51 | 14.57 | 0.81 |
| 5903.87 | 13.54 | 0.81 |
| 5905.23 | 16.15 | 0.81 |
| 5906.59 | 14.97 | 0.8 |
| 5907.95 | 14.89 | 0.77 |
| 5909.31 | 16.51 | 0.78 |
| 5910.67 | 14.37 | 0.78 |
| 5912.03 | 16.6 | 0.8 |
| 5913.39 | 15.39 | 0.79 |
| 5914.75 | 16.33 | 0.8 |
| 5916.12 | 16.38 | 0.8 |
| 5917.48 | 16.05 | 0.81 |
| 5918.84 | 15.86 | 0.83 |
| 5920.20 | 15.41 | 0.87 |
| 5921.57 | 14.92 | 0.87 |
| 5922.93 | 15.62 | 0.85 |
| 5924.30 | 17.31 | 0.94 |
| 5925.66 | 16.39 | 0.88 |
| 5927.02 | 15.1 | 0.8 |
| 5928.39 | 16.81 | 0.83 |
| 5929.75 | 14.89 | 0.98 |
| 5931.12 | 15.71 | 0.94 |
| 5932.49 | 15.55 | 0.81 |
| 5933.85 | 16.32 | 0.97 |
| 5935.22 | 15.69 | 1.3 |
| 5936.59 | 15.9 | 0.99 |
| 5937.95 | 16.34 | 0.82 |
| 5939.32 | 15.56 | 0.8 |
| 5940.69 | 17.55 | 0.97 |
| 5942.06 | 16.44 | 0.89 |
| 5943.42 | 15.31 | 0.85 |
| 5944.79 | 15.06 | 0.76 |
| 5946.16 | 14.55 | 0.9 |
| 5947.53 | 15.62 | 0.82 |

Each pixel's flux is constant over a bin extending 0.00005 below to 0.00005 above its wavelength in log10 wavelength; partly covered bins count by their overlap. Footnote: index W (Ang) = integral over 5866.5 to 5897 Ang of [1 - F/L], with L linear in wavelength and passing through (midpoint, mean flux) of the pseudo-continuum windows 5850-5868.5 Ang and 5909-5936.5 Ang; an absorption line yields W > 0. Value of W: 2.87 Ang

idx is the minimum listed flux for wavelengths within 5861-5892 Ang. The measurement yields 10.18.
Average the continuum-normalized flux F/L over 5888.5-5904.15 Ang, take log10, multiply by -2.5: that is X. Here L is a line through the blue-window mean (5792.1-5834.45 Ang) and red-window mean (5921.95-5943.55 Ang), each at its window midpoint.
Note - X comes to 0.26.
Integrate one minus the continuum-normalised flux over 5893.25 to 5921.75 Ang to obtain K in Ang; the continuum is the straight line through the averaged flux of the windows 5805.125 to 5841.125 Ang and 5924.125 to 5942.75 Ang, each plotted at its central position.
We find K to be 2.5 Ang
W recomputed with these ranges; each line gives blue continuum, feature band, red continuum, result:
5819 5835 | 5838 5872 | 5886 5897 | -3.7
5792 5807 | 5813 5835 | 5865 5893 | -0.7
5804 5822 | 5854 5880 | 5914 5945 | 0.5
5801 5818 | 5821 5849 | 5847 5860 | -0.9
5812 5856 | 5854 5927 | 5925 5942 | 5.1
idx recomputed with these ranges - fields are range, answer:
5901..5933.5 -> 13.54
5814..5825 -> 15.57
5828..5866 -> 14.55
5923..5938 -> 14.89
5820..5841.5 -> 15.41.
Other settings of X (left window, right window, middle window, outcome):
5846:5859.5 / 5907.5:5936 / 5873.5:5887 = 0.06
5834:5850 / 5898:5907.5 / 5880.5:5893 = 0.13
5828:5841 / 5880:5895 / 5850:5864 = -0.04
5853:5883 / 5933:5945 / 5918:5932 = 0.02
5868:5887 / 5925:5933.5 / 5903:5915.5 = 0.02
